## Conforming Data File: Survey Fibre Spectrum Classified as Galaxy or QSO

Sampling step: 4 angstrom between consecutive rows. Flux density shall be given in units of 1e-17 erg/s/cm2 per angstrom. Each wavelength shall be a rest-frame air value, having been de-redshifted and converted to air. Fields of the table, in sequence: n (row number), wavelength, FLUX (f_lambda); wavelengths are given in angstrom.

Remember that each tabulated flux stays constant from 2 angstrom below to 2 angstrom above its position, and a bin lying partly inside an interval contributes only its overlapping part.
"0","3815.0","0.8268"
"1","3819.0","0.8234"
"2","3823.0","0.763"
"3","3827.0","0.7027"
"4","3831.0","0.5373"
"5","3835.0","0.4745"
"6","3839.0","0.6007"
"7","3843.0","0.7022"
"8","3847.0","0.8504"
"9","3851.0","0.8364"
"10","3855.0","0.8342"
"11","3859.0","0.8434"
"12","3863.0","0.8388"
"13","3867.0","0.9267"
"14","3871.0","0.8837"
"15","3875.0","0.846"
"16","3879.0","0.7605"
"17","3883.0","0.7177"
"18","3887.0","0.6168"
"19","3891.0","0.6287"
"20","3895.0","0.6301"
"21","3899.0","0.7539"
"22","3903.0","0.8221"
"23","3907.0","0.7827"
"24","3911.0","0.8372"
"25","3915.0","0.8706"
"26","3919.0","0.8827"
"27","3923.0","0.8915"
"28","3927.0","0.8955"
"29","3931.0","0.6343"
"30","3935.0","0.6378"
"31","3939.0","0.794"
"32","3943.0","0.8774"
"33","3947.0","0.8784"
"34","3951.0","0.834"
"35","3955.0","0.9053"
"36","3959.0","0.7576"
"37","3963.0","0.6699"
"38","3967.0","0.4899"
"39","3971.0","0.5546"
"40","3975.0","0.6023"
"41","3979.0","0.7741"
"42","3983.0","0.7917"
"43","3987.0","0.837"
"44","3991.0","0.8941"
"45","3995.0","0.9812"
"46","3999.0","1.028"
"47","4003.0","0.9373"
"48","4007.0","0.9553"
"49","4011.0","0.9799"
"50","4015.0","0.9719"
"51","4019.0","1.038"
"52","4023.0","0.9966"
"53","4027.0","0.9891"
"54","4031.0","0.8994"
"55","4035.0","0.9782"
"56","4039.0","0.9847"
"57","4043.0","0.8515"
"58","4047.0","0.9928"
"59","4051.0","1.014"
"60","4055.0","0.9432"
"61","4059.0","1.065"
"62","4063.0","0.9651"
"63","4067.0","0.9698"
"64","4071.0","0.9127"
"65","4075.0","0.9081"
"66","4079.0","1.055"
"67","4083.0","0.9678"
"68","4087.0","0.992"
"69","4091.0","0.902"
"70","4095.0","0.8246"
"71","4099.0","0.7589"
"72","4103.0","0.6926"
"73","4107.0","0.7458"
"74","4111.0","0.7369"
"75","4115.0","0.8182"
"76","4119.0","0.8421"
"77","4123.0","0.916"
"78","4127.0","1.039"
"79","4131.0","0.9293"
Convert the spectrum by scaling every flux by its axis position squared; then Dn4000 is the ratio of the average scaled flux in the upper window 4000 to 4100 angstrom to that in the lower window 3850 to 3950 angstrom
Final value 1.3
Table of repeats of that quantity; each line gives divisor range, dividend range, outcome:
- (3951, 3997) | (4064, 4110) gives 1.24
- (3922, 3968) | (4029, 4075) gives 1.31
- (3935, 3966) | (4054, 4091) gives 1.30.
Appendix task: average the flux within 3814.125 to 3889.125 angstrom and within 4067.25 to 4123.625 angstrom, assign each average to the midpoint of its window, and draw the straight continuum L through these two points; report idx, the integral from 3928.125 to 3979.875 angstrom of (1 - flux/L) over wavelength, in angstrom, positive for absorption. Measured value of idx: 4.9 angstrom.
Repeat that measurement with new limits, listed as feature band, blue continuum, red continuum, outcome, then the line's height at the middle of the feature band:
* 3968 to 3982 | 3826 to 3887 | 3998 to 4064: 4.0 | 0.904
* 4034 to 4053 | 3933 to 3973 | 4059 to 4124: -3.0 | 0.832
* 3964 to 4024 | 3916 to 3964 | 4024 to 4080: 2.6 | 0.884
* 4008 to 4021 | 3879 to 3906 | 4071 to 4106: -2.8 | 0.816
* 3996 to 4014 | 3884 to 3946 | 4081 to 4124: -3.9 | 0.801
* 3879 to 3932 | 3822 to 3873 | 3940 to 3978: -1.9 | 0.743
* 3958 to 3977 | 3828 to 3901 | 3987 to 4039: 6.1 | 0.896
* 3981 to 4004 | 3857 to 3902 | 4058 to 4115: -2.1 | 0.833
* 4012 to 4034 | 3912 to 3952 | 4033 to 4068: -1.0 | 0.938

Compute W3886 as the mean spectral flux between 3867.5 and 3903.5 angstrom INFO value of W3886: 0.744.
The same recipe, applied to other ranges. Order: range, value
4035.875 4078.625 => 0.965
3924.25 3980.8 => 0.738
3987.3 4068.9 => 0.969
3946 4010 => 0.807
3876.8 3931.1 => 0.771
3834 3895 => 0.758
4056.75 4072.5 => 0.98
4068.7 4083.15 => 0.96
